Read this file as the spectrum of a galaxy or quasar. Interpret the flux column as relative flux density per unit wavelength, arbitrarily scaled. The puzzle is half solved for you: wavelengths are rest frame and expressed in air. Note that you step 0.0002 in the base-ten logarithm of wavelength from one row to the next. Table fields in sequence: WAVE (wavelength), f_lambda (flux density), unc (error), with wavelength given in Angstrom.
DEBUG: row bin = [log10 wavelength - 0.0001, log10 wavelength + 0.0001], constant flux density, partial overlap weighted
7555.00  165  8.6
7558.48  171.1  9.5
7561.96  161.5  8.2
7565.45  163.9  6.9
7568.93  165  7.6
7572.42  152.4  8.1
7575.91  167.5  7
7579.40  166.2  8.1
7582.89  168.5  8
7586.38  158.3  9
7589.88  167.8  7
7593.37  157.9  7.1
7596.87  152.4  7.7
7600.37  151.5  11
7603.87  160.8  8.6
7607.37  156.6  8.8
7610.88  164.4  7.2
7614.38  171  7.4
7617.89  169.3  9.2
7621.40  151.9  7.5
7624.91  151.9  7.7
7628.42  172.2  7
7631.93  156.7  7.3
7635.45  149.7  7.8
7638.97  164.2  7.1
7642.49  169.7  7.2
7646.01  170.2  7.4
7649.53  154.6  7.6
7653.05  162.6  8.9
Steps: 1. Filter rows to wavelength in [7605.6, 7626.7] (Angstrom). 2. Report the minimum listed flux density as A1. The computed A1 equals 151.9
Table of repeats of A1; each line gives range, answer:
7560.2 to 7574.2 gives 152.4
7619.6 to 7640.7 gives 149.7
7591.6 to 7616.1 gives 151.5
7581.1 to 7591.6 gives 158.3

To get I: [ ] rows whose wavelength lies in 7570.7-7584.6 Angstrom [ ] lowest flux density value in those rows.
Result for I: 152.4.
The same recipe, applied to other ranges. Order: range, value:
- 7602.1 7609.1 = 156.6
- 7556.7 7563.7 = 161.5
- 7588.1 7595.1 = 157.9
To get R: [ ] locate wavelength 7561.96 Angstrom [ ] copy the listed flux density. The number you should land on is 161.5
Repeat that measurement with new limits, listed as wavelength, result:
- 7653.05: 162.6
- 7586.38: 158.3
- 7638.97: 164.2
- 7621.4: 151.9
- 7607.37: 156.6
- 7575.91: 167.5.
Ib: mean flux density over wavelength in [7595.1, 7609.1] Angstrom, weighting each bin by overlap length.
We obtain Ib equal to 155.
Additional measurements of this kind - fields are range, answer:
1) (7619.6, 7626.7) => 152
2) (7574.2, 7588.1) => 165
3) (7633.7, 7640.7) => 157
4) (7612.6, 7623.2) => 164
